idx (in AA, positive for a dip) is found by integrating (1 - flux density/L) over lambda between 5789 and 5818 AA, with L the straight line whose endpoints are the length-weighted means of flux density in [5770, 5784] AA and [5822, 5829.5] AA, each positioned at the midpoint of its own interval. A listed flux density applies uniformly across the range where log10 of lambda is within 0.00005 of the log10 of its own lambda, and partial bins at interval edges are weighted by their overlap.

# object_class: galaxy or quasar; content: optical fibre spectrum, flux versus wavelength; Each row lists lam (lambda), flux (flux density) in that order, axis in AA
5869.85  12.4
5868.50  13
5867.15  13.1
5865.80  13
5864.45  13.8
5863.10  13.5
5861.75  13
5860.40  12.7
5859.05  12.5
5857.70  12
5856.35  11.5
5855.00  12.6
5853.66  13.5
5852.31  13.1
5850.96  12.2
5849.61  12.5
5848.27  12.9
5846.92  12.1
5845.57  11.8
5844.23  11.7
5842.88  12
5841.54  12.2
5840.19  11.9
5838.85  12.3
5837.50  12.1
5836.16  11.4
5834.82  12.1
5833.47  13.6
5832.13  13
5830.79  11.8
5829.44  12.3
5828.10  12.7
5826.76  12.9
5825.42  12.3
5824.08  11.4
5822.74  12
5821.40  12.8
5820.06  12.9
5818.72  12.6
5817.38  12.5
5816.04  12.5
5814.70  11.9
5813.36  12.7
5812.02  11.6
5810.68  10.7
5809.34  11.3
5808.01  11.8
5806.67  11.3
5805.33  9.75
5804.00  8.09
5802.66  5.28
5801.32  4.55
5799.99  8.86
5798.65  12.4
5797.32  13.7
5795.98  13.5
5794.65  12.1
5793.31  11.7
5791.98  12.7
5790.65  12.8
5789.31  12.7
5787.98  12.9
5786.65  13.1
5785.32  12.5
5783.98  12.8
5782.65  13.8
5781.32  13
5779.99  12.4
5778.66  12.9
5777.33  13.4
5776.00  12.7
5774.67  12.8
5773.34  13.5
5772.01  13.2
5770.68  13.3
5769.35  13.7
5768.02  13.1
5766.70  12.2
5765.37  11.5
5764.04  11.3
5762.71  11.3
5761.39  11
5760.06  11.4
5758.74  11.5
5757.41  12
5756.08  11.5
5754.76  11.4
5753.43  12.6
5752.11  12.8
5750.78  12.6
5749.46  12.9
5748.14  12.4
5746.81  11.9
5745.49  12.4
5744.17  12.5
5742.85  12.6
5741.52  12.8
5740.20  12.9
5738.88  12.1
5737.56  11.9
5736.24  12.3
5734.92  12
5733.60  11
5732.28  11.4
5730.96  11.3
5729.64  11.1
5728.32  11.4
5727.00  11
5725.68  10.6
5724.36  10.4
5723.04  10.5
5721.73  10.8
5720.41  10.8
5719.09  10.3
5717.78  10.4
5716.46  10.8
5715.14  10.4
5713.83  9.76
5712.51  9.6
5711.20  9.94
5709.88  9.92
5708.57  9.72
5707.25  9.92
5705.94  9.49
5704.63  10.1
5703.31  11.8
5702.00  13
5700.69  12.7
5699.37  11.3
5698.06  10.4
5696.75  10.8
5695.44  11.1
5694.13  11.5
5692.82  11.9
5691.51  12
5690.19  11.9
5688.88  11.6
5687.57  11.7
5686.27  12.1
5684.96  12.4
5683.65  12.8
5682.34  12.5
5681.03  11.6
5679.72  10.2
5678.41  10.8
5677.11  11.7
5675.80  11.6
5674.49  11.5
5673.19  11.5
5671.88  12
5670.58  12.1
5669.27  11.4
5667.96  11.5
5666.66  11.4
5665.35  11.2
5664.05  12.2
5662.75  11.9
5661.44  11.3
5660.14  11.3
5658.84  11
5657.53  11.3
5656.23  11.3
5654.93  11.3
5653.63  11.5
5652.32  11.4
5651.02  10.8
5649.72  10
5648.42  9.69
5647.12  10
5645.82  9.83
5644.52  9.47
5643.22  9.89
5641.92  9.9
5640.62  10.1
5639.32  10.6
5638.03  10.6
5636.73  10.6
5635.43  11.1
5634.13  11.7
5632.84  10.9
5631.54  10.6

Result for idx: 3.6 AA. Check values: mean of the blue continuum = 13.1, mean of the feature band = 11.1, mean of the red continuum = 12.3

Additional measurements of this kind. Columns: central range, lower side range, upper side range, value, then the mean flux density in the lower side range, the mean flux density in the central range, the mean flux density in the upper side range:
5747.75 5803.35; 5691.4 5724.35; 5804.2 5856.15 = -2.8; 10.7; 12.1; 12.1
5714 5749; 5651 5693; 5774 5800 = 2.1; 11.6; 11.4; 12.7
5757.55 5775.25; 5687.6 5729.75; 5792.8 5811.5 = -2.9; 10.8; 12.3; 10.4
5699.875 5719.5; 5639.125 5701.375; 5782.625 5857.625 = 1.5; 11.3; 10.5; 11.9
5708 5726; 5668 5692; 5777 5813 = 2.1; 11.7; 10.3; 11.5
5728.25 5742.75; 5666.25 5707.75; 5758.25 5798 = 0.3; 11.5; 11.9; 12.6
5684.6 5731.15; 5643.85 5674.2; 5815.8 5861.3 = 2.0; 11.1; 10.9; 12.4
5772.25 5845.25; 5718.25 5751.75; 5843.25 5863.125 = 1.2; 11.7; 12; 12.5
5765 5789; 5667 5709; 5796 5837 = -3.1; 11.5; 13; 11.5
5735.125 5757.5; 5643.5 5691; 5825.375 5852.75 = -1.0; 11.3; 12.3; 12.3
